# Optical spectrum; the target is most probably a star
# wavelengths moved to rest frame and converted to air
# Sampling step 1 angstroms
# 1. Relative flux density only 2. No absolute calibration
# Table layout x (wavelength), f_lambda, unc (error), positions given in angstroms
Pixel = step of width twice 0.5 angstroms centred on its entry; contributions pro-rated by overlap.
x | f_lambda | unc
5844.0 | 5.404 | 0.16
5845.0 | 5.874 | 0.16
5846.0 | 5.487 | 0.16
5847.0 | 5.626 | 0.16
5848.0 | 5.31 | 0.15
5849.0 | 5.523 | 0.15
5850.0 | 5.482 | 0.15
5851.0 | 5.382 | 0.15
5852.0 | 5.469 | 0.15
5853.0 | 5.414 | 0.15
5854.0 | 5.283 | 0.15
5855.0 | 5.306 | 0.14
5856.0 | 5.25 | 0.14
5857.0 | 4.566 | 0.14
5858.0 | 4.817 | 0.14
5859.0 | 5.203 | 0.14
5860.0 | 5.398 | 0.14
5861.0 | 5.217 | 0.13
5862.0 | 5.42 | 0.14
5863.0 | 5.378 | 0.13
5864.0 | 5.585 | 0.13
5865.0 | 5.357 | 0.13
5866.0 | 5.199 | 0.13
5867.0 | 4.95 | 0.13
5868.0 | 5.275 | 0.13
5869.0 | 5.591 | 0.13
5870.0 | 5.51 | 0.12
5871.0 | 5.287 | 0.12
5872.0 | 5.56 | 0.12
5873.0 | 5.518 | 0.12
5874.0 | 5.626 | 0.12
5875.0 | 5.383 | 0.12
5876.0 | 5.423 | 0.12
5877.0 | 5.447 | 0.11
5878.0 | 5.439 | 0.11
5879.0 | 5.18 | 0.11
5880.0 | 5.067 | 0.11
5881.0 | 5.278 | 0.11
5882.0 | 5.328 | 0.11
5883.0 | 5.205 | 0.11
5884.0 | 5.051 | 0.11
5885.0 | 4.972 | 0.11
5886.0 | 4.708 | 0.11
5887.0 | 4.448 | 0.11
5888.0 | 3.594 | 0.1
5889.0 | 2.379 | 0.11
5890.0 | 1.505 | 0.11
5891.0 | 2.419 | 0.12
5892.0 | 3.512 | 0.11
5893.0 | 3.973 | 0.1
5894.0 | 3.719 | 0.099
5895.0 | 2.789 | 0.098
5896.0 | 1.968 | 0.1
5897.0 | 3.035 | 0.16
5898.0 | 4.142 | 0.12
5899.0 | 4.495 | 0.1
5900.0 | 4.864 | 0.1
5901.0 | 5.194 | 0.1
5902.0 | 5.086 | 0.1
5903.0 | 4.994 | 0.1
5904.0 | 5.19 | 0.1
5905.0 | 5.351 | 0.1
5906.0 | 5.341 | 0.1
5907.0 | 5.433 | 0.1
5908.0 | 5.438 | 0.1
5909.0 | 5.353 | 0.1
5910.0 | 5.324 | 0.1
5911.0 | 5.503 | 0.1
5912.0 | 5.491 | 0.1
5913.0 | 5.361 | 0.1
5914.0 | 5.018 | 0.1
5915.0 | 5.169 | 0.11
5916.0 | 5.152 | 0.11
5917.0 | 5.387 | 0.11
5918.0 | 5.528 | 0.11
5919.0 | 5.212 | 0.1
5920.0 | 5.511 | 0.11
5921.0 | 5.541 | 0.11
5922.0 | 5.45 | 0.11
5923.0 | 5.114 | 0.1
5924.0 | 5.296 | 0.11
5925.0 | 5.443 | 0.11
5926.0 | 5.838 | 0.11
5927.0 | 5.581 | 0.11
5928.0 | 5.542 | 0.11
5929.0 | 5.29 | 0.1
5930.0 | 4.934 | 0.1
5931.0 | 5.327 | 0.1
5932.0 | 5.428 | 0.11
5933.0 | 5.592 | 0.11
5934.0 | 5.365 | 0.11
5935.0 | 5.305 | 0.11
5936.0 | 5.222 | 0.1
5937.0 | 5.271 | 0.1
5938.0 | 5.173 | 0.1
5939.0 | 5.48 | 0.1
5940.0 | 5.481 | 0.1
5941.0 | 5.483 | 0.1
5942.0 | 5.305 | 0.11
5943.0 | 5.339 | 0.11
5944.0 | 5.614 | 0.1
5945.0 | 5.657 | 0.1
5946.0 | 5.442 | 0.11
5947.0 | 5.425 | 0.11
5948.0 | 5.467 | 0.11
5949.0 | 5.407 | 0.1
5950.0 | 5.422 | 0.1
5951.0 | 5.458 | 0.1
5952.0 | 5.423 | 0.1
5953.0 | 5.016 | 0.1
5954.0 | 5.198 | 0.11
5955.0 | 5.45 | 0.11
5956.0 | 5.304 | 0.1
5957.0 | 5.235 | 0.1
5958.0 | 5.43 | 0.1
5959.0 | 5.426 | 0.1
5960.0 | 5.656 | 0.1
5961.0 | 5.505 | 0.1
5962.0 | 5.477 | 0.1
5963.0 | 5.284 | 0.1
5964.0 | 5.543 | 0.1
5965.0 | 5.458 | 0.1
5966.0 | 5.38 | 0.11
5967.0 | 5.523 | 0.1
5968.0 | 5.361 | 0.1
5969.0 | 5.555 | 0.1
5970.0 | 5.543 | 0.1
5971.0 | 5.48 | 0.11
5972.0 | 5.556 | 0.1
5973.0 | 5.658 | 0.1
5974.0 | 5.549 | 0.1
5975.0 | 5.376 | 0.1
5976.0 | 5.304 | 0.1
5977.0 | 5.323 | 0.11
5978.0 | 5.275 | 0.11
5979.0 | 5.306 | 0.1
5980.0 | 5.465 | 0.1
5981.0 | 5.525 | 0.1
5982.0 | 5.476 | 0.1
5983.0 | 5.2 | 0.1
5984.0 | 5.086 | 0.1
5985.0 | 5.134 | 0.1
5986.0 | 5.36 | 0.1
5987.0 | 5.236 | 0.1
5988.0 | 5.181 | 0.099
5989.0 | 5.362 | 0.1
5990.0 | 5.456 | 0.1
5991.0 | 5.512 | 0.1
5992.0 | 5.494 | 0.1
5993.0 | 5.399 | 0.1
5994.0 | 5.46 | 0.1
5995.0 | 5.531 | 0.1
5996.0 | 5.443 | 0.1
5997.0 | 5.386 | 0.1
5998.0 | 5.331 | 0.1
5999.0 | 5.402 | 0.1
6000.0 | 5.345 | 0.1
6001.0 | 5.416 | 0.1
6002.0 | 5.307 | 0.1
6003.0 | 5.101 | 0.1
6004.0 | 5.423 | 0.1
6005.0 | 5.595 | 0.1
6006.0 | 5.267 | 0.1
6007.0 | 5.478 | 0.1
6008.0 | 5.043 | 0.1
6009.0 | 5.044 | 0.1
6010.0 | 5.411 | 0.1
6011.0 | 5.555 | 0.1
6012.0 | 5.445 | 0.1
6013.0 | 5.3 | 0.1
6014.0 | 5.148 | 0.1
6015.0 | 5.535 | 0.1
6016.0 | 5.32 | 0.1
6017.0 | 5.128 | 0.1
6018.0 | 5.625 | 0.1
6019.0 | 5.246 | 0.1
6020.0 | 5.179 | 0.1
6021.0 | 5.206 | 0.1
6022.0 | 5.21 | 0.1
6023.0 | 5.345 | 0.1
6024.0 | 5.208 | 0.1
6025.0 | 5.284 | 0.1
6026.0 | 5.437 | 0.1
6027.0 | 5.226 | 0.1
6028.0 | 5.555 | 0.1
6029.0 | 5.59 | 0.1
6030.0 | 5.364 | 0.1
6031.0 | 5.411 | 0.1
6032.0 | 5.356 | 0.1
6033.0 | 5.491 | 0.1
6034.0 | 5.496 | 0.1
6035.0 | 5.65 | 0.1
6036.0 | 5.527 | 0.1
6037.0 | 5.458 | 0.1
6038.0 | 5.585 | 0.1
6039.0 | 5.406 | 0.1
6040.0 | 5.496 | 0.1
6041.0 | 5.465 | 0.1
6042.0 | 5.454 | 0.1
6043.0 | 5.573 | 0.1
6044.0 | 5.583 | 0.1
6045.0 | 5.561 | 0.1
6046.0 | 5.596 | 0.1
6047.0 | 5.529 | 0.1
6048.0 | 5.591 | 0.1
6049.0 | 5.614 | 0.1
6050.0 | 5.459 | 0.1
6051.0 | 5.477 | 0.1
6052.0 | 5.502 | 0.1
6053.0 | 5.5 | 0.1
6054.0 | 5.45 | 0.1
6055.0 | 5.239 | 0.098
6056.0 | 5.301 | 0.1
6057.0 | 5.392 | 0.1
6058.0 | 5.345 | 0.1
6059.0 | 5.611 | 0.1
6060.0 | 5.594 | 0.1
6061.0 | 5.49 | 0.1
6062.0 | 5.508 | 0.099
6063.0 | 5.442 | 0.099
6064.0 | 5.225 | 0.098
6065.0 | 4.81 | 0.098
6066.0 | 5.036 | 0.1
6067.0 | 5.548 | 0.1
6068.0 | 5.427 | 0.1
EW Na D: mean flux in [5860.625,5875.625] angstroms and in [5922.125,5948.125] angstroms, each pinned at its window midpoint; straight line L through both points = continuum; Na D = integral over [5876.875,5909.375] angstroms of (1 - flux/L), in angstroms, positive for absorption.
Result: 6.0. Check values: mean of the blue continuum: 5.39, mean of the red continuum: 5.4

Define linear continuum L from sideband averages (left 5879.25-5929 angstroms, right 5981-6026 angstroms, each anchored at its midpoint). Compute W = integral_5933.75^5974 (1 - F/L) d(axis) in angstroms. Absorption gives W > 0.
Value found -3.0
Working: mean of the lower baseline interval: 4.75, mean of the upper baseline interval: 5.34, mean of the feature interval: 5.42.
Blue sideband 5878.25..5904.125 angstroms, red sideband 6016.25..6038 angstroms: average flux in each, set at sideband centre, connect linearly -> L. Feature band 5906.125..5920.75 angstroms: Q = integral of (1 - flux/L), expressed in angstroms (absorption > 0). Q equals -3.3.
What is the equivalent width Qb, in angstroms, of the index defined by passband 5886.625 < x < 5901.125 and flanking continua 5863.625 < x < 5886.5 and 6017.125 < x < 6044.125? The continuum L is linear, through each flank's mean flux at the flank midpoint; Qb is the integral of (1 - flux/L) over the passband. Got 5.2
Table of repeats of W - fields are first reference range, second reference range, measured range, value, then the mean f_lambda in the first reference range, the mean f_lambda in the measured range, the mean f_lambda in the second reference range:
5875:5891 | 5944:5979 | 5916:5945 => -1.8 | 4.56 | 5.4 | 5.43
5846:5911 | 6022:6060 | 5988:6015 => -0.3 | 4.88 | 5.37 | 5.46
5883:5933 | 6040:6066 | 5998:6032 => -0.5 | 4.76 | 5.34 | 5.45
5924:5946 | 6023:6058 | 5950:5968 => 0.1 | 5.41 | 5.4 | 5.46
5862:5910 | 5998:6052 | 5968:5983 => -0.8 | 4.73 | 5.44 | 5.41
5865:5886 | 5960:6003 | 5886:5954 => 5.2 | 5.3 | 4.94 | 5.4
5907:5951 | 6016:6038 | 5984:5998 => 0.0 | 5.39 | 5.37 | 5.38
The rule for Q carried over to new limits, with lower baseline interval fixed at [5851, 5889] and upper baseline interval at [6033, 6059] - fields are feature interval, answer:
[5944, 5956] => -0.2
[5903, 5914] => -0.2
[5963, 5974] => -0.3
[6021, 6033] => 0.2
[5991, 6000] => 0.0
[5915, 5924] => -0.1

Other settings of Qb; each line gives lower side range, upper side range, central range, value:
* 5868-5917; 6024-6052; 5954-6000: -2.1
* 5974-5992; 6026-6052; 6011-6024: 0.3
